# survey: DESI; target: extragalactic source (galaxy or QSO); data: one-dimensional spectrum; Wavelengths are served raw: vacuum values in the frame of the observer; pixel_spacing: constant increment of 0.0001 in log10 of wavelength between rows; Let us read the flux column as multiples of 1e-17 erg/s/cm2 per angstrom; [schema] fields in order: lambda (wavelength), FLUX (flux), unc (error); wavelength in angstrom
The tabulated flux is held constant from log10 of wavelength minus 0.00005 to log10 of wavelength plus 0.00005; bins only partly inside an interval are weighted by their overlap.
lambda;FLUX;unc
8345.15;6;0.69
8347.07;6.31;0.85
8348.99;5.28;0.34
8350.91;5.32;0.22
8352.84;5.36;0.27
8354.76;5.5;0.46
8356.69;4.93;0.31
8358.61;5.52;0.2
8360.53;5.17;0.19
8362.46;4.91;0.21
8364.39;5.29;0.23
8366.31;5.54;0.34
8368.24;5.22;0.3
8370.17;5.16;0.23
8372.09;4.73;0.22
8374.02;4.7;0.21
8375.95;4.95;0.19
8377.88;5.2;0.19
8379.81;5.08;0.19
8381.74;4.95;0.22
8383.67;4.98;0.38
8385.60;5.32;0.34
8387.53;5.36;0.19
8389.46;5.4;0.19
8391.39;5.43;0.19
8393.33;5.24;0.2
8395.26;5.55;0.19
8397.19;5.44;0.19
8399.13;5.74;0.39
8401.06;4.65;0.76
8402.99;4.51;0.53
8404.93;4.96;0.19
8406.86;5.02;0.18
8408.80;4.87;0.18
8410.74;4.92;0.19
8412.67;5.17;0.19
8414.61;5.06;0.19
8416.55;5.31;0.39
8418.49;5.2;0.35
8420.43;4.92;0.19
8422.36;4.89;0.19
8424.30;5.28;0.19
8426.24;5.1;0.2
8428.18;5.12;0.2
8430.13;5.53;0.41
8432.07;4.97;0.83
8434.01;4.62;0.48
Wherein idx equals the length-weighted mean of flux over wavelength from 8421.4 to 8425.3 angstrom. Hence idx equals 5.09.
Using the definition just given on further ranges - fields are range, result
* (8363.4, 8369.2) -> 5.35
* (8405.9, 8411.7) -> 4.93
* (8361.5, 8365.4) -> 5.11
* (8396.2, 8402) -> 5.28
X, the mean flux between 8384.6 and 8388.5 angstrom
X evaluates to 5.34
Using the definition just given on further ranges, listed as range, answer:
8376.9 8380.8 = 5.14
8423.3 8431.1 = 5.25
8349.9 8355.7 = 5.39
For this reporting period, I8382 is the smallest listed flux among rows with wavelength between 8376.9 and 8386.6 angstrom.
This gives 4.95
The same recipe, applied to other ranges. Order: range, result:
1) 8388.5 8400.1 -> 5.24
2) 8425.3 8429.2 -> 5.1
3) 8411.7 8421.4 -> 4.92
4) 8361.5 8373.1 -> 4.73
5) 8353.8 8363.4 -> 4.91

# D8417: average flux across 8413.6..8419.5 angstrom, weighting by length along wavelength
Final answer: 5.18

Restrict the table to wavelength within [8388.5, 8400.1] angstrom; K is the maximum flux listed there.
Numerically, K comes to 5.74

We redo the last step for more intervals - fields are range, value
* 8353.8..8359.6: 5.52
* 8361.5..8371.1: 5.54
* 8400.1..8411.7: 5.02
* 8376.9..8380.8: 5.2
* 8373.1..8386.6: 5.32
